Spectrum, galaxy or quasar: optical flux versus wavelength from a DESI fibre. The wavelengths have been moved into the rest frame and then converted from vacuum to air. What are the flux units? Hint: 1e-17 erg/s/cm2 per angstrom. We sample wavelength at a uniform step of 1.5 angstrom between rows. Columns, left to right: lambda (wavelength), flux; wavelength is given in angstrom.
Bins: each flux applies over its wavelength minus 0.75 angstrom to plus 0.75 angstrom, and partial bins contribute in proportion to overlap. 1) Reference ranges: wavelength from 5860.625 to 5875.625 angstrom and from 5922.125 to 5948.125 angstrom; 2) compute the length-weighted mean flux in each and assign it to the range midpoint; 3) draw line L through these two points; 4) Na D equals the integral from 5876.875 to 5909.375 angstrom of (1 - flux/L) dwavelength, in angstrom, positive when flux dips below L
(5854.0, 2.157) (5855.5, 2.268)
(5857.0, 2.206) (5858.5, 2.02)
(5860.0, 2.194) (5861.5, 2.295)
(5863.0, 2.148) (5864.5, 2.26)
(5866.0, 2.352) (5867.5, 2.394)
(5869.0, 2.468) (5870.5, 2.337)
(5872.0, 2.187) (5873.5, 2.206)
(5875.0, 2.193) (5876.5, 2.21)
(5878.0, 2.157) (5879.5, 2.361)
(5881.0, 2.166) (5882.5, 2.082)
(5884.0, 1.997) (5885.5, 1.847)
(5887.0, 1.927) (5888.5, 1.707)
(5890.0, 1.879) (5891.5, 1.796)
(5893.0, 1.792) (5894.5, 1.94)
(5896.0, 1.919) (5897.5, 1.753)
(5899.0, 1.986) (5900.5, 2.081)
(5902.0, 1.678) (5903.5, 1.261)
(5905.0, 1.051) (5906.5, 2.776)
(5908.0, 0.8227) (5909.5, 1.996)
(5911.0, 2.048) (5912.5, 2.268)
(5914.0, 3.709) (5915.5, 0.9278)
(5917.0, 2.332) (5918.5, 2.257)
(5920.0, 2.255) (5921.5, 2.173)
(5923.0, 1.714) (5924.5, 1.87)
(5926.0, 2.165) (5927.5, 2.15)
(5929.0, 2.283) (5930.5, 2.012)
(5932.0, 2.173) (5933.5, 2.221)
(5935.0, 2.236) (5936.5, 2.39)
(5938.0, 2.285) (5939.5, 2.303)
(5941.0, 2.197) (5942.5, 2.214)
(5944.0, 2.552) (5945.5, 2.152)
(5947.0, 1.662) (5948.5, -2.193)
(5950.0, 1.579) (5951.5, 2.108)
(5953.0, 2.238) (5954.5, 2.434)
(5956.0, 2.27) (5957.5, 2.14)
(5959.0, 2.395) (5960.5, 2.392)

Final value 5.1 angstrom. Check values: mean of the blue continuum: 2.28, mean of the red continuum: 2.09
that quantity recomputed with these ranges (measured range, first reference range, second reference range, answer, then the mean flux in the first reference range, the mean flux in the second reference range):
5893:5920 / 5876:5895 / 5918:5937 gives 1.7 angstrom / 1.99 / 2.14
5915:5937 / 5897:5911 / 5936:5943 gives -0.2 angstrom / 1.73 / 2.28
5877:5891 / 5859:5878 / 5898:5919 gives 0.8 angstrom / 2.26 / 1.94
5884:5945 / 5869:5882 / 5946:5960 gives -3.3 angstrom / 2.24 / 1.65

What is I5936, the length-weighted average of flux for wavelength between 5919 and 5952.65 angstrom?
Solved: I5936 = 1.94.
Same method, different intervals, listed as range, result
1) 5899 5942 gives 2.06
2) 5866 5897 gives 2.08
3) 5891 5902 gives 1.88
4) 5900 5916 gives 1.89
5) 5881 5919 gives 1.92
